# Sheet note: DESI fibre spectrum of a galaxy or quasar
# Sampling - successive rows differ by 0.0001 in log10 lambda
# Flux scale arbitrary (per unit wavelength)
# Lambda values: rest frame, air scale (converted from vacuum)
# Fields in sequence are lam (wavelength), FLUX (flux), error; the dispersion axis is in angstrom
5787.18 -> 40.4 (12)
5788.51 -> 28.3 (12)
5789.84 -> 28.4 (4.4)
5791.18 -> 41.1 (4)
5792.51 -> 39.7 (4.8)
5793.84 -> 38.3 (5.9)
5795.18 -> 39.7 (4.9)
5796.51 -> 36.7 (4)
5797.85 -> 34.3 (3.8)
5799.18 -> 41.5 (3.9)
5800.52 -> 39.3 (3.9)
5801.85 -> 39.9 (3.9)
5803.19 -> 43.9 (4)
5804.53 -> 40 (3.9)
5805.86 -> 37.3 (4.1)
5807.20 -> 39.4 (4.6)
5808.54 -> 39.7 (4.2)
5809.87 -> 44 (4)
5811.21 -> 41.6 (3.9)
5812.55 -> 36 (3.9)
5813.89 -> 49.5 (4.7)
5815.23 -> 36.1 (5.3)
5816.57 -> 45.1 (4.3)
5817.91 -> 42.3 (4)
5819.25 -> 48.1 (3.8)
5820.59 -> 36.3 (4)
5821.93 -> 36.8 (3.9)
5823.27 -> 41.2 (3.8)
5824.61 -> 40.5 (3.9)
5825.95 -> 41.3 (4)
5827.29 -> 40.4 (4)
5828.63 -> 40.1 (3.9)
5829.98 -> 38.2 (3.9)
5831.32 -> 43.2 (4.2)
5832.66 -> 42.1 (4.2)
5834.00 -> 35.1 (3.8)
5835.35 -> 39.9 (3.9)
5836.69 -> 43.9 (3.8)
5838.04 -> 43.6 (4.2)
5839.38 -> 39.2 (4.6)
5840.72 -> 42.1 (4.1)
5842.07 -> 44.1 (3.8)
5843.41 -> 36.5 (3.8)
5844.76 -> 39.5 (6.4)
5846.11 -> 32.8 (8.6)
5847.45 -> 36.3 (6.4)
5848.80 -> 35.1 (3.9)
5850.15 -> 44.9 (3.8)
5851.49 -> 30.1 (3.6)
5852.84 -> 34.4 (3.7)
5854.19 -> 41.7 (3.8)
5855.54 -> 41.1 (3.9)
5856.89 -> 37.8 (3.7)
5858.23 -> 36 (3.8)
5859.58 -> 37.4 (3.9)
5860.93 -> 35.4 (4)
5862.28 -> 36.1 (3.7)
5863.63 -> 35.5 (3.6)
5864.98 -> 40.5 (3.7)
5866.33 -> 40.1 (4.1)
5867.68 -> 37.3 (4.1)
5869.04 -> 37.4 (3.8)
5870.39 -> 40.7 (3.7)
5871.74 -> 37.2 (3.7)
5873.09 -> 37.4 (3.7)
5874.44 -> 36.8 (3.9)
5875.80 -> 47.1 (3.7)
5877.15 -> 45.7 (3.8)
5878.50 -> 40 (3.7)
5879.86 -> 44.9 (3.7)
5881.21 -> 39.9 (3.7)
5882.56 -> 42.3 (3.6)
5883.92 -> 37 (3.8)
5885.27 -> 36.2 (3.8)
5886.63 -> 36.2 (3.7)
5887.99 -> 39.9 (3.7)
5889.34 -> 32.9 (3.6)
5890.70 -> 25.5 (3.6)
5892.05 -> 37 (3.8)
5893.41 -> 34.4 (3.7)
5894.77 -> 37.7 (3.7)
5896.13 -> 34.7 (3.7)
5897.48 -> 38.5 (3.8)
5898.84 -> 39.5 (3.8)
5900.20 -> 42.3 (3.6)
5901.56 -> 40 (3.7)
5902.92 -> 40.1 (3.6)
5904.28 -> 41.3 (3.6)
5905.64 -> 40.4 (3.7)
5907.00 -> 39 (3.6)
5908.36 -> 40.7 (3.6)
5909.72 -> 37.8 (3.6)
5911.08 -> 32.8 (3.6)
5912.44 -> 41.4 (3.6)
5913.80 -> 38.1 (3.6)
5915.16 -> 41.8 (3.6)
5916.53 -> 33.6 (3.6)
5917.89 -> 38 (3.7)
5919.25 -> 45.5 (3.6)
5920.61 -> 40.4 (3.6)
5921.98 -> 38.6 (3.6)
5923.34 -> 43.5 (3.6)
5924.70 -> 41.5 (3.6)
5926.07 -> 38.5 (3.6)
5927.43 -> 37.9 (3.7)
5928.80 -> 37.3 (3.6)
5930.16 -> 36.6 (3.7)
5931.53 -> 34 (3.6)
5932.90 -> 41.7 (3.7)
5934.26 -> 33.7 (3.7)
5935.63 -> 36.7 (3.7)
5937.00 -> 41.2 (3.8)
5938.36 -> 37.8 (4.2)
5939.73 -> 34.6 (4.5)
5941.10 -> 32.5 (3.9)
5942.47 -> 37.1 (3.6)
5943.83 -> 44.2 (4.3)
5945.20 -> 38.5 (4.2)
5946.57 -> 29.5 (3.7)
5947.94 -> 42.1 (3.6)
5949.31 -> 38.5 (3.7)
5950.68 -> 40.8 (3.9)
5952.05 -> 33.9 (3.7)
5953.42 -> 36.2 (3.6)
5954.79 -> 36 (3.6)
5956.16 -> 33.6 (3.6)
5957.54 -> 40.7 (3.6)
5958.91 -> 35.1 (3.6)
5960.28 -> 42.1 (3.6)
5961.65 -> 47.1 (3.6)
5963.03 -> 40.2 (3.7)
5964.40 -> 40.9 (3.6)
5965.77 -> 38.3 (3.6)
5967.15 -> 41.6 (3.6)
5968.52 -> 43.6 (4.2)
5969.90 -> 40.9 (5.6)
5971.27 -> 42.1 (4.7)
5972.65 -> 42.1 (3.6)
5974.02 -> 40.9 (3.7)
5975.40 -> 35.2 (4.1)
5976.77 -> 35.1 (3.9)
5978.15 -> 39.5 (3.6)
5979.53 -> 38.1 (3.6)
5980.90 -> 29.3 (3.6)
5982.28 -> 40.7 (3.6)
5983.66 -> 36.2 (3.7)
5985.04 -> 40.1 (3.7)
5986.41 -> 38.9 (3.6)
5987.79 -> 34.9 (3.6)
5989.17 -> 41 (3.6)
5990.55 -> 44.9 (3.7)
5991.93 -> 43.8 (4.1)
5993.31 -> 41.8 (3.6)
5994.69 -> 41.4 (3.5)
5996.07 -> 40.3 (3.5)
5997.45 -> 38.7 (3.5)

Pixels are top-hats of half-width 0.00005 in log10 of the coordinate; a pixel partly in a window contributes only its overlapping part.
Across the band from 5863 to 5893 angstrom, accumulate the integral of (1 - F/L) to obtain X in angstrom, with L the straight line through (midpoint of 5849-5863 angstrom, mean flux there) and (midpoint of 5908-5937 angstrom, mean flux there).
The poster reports -0.5 angstrom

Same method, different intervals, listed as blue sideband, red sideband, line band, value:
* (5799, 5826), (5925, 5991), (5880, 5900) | 1.3 angstrom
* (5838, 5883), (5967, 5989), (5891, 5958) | 1.2 angstrom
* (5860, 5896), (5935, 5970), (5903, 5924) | -0.7 angstrom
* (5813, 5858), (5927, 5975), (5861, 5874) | 0.5 angstrom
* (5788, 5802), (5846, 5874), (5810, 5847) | -3.3 angstrom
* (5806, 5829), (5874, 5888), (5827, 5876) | 2.5 angstrom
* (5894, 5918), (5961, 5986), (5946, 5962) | 0.6 angstrom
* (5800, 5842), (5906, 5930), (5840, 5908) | 2.7 angstrom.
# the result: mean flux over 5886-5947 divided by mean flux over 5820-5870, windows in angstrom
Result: 0.98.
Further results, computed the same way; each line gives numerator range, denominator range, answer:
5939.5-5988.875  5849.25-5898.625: 1.01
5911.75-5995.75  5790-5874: 0.99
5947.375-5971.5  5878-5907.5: 1.04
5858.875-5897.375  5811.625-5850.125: 0.94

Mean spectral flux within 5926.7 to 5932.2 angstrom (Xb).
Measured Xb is 36.5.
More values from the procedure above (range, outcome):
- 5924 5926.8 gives 40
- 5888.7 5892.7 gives 31.8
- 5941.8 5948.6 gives 38.3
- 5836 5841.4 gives 42.2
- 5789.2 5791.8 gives 34.6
